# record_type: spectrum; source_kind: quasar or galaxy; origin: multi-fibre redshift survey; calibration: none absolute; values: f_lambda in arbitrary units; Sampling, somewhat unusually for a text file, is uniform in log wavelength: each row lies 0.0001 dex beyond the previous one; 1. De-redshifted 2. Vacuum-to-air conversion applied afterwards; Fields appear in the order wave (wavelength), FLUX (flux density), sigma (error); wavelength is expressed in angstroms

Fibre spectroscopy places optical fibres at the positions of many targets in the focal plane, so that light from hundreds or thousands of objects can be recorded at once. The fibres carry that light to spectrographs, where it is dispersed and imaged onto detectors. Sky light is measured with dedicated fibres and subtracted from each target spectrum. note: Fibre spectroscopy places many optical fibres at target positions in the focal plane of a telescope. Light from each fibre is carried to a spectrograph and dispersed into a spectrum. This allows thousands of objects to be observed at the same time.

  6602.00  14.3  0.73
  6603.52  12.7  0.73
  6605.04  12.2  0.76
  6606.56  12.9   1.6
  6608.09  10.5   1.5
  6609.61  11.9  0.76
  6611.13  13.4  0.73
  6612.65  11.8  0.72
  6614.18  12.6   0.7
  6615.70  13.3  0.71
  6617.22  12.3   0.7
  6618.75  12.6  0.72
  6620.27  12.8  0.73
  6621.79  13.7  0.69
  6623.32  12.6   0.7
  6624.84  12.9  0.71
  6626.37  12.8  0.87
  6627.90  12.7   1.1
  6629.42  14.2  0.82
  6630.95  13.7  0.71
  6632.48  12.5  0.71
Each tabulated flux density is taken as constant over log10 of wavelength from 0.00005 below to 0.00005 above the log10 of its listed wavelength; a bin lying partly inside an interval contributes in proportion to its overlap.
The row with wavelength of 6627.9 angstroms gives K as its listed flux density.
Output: 12.7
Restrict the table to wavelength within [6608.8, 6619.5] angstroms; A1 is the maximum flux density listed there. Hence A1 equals 13.4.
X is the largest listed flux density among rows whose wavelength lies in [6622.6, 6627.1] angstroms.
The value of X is 12.9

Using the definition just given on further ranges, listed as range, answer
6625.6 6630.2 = 14.2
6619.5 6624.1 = 13.7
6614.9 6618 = 13.3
